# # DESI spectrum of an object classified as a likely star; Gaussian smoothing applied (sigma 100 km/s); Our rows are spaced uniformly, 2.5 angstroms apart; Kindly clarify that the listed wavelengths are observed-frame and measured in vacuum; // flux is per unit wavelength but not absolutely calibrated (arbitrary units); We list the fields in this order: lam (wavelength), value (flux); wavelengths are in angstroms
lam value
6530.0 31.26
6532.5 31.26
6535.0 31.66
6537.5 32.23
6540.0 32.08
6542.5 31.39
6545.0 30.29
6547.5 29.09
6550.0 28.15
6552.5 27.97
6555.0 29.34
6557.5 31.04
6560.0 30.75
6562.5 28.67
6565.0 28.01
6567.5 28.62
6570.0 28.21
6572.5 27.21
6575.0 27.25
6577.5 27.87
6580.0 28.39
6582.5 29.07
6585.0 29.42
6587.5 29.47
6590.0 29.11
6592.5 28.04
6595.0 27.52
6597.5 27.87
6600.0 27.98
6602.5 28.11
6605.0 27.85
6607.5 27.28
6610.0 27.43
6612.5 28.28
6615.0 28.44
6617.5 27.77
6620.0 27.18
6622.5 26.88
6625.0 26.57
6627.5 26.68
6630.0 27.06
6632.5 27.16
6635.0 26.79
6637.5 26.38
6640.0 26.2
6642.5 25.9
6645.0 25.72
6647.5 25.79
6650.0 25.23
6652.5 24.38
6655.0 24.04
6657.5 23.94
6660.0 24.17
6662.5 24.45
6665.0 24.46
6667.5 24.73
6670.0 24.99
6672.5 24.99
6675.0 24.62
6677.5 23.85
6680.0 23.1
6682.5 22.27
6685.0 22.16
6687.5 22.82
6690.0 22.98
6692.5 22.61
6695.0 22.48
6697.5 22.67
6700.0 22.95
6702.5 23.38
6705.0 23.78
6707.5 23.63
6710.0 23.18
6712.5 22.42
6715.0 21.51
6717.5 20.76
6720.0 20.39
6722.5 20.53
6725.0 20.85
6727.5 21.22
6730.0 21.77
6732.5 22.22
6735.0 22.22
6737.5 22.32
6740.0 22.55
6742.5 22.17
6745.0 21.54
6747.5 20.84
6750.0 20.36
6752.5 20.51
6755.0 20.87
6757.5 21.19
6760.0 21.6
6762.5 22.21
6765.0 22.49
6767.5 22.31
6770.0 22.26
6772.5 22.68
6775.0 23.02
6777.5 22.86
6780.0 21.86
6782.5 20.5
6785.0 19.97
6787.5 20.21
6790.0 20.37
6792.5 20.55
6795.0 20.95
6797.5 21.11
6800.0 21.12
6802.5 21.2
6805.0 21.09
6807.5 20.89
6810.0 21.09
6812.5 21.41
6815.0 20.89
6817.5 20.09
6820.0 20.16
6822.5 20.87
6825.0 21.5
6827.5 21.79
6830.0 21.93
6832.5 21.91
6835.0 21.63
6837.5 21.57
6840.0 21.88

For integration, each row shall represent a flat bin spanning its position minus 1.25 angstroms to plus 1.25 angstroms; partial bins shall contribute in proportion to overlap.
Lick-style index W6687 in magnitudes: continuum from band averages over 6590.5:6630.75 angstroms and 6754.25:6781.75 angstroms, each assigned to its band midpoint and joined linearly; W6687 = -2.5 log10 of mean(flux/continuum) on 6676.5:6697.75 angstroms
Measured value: 0.10 mag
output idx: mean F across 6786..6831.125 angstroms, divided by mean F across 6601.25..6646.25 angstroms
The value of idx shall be 0.77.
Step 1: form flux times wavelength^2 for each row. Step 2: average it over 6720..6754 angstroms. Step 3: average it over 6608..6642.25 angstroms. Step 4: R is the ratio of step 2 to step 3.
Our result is 0.8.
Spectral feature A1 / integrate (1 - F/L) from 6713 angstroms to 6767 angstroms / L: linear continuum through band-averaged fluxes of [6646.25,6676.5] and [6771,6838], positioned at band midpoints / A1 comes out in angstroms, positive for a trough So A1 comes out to 3.1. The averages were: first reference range 24.6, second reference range 21.2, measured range 21.5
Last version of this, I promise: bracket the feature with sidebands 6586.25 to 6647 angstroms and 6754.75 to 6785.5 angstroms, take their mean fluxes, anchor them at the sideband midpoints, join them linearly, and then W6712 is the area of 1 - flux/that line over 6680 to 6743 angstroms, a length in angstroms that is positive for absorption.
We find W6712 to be 4.6 angstroms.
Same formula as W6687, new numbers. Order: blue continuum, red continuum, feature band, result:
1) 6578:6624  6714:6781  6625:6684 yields 0.028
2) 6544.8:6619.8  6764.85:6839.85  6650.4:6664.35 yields 0.075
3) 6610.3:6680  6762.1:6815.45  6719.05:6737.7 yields 0.089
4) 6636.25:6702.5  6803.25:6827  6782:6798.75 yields 0.049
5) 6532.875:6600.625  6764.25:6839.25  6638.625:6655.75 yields 0.047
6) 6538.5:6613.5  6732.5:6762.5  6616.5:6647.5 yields -0.011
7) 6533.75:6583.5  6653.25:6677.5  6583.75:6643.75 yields -0.029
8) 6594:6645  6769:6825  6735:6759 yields 0.071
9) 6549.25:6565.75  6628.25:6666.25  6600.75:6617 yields -0.033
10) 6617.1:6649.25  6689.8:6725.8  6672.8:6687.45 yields 0.027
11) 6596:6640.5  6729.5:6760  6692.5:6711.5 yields 0.018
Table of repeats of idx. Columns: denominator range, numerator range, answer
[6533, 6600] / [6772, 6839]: 0.73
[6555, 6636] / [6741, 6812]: 0.76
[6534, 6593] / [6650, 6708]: 0.81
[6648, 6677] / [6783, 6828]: 0.85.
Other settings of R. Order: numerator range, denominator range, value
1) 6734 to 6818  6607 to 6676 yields 0.86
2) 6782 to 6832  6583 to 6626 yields 0.79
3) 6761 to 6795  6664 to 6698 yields 0.95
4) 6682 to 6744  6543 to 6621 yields 0.81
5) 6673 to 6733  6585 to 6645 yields 0.84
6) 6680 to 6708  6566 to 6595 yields 0.83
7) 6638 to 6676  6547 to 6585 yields 0.89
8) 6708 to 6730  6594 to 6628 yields 0.80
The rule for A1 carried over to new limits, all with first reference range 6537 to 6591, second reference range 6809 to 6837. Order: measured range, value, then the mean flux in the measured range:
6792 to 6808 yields 0.67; 21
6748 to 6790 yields 2.52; 21.5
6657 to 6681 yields 1.49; 24.4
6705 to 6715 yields 0.70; 23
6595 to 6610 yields 0.14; 27.8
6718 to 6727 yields 1.36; 20.7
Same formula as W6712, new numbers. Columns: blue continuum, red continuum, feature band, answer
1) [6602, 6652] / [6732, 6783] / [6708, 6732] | 1.9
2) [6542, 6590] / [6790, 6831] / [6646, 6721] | 5.0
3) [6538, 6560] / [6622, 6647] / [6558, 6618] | 0.2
